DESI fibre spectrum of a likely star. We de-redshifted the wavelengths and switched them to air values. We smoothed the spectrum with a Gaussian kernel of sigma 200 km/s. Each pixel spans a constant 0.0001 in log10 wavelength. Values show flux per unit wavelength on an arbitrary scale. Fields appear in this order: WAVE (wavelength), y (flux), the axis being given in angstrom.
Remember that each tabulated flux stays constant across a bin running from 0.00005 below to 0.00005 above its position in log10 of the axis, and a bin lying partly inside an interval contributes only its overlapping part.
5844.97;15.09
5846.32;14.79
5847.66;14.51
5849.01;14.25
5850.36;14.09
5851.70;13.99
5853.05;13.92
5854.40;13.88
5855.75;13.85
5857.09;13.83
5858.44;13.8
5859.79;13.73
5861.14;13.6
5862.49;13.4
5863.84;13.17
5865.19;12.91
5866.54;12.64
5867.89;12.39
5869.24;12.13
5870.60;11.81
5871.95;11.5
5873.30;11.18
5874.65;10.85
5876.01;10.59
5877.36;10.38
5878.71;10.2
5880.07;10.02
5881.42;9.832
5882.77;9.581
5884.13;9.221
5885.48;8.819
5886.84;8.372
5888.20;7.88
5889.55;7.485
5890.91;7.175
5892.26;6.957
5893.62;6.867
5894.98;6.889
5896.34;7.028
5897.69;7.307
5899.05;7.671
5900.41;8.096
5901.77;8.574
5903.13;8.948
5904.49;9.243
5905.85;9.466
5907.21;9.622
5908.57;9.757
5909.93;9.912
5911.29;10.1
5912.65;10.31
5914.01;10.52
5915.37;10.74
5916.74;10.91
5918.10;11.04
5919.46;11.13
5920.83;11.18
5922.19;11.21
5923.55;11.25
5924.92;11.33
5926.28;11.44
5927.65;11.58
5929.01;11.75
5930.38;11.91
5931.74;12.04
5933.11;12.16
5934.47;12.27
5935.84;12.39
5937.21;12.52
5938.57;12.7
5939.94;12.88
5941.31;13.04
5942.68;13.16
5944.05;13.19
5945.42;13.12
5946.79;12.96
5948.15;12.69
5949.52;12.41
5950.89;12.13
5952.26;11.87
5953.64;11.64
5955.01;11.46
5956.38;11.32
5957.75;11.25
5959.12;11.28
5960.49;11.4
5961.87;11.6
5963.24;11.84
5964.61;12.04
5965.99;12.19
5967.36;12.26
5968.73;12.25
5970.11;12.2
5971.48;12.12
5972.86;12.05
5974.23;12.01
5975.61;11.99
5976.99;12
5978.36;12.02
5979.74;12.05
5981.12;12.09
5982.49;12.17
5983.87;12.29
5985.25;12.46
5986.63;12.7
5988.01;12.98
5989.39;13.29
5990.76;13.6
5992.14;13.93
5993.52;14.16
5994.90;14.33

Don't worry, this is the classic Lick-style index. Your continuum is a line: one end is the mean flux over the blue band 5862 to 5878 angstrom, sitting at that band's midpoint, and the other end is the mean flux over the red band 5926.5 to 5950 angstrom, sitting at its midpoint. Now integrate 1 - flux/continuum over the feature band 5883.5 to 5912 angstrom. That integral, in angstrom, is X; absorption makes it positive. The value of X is 8.9 angstrom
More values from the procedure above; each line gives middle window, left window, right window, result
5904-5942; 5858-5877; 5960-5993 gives 3.4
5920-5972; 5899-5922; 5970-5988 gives -4.5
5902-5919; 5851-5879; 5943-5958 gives 3.3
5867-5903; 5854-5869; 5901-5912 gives 6.9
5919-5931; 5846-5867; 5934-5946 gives 1.4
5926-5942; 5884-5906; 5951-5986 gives -3.5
